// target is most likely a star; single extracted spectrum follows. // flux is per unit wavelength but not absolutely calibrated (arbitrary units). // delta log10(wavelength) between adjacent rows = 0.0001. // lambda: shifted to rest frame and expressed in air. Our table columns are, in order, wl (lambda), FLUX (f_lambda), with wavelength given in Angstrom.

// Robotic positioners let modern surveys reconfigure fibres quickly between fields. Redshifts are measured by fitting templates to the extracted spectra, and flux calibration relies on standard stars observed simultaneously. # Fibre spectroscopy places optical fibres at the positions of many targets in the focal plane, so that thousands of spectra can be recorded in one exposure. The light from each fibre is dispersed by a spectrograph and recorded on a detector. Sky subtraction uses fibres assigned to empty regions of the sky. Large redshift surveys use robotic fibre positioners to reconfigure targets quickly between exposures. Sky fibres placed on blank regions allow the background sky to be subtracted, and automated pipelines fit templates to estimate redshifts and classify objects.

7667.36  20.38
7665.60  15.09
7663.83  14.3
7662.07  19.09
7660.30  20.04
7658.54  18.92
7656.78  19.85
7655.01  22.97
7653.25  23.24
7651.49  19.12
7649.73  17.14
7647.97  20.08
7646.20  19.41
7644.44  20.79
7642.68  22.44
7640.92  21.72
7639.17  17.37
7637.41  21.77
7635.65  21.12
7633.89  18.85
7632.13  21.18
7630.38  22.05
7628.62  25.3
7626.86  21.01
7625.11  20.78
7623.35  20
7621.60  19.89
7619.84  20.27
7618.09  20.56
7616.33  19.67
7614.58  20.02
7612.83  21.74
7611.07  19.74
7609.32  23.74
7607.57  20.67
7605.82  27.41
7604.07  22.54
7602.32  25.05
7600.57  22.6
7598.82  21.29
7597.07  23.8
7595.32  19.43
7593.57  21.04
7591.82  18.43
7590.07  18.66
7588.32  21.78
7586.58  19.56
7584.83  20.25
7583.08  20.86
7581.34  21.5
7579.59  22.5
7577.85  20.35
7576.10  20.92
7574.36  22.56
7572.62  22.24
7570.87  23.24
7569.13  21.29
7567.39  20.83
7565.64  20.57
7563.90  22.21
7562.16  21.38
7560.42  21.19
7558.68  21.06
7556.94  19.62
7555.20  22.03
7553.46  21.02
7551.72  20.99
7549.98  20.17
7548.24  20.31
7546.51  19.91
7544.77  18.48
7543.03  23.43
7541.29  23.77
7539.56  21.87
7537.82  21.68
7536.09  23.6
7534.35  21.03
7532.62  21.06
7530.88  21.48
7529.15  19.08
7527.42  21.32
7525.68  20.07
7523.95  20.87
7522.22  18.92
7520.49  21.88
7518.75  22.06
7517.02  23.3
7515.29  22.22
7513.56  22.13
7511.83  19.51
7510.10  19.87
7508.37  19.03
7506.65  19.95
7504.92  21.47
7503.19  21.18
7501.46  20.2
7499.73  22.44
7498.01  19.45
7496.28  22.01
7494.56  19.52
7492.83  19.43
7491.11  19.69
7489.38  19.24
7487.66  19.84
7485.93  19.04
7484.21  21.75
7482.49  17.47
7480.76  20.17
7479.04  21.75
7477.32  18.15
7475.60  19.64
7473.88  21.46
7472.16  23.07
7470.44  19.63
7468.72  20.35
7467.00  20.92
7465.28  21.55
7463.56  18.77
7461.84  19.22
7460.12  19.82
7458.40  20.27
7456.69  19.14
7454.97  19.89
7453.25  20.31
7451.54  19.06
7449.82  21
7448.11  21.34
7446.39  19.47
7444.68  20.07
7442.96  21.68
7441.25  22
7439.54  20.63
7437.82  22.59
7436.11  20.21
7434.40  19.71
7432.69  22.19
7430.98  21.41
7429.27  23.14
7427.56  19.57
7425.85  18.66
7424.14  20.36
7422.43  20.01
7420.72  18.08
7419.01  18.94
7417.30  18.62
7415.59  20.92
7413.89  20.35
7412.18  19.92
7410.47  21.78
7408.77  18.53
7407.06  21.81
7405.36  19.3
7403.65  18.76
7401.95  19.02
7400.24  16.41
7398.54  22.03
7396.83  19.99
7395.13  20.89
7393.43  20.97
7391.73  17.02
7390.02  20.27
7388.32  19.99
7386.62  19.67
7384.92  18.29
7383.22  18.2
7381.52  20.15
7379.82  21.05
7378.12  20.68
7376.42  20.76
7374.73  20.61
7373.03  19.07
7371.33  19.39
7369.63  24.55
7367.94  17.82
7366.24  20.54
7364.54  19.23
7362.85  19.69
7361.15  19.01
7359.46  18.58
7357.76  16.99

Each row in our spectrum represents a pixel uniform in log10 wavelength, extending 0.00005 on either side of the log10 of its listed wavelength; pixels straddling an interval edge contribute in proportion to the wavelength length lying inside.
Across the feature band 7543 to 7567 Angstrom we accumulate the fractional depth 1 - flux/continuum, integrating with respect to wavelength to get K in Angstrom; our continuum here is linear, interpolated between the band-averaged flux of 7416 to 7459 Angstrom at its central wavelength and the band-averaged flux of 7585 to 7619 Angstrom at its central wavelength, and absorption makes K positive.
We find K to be 0.4 Angstrom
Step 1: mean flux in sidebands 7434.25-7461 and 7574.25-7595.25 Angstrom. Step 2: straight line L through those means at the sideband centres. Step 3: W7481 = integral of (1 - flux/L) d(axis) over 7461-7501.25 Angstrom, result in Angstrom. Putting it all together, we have 0.6 Angstrom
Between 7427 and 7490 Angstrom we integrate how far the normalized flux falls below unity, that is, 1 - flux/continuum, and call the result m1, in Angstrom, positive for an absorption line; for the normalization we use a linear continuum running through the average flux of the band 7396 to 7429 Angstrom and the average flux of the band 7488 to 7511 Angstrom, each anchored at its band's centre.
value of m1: -1.4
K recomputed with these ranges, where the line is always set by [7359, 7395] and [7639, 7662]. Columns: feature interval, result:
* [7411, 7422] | 0.2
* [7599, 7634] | -2.6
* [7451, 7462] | 0.1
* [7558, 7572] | -0.9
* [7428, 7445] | -1.2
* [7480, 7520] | -0.9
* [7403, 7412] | -0.1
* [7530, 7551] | -1.4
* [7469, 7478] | -0.2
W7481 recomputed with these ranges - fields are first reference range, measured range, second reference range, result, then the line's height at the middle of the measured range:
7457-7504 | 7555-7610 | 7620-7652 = -3.03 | 20.4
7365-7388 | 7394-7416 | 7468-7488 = 0.13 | 20.1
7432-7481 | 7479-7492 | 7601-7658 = 0.54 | 20.6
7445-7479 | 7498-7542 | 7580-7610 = -0.65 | 20.8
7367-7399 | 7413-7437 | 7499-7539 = 0.24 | 20.4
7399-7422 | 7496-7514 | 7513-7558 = 0.19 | 20.8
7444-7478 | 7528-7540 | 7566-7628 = -0.34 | 20.8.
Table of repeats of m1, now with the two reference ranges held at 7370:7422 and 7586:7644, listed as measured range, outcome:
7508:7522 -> -0.44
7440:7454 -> -0.35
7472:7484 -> 0.10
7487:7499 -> 0.30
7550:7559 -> -0.01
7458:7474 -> -0.18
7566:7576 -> -0.43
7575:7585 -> -0.06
